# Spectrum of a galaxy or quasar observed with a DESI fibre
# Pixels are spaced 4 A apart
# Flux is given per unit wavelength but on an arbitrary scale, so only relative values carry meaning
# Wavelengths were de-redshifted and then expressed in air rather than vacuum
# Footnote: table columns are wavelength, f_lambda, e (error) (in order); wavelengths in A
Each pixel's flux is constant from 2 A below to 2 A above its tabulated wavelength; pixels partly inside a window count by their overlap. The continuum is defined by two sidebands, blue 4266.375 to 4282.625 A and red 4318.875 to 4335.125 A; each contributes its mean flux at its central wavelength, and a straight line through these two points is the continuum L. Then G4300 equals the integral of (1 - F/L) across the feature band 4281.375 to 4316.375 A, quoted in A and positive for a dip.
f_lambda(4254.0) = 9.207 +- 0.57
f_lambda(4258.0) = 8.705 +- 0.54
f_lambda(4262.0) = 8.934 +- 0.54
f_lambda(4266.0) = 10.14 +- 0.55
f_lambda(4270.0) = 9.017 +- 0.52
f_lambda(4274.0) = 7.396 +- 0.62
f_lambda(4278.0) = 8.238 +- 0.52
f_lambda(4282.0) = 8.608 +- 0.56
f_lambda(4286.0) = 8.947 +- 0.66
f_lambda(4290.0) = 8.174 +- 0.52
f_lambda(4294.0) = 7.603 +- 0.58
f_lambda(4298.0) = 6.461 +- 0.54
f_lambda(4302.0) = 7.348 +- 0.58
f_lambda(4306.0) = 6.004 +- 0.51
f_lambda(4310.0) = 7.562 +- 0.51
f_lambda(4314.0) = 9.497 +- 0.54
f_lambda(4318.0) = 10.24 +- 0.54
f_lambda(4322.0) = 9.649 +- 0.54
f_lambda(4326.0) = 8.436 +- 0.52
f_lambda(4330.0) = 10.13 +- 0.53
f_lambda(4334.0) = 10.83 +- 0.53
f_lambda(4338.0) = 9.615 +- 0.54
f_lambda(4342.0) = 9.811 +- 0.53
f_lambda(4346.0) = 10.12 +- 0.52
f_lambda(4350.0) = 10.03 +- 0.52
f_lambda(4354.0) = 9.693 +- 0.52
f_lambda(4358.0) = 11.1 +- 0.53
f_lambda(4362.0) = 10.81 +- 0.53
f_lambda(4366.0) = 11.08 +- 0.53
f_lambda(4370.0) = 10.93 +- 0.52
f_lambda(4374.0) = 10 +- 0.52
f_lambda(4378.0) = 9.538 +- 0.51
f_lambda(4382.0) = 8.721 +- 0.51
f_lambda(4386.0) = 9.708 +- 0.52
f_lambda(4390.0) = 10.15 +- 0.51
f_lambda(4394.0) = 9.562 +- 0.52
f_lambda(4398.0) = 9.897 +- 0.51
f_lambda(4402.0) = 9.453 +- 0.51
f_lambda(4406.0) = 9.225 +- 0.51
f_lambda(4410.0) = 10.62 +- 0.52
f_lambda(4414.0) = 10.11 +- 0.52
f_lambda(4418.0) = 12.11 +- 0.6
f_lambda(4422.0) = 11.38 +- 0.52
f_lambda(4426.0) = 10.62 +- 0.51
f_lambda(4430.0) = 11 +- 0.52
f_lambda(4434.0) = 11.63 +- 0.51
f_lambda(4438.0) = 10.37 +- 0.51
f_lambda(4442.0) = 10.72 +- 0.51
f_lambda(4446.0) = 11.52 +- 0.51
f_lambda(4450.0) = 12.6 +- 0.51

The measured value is 4.8 A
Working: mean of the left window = 8.47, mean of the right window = 9.74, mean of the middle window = 7.79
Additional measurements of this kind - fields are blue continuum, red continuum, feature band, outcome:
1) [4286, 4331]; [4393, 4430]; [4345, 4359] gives -1.6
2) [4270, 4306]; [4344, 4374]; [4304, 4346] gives 0.1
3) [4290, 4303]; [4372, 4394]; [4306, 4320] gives -1.7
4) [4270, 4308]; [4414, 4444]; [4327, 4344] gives -2.3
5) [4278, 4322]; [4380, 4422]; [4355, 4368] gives -2.3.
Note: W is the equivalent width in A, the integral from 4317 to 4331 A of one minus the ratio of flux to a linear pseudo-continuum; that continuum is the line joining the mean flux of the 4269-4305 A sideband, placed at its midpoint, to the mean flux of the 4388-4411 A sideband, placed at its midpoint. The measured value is -1.7 A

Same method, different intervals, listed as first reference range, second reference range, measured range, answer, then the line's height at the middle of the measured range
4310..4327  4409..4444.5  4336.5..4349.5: -0.3 A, 9.67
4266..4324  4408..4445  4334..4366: -3.0 A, 9.39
